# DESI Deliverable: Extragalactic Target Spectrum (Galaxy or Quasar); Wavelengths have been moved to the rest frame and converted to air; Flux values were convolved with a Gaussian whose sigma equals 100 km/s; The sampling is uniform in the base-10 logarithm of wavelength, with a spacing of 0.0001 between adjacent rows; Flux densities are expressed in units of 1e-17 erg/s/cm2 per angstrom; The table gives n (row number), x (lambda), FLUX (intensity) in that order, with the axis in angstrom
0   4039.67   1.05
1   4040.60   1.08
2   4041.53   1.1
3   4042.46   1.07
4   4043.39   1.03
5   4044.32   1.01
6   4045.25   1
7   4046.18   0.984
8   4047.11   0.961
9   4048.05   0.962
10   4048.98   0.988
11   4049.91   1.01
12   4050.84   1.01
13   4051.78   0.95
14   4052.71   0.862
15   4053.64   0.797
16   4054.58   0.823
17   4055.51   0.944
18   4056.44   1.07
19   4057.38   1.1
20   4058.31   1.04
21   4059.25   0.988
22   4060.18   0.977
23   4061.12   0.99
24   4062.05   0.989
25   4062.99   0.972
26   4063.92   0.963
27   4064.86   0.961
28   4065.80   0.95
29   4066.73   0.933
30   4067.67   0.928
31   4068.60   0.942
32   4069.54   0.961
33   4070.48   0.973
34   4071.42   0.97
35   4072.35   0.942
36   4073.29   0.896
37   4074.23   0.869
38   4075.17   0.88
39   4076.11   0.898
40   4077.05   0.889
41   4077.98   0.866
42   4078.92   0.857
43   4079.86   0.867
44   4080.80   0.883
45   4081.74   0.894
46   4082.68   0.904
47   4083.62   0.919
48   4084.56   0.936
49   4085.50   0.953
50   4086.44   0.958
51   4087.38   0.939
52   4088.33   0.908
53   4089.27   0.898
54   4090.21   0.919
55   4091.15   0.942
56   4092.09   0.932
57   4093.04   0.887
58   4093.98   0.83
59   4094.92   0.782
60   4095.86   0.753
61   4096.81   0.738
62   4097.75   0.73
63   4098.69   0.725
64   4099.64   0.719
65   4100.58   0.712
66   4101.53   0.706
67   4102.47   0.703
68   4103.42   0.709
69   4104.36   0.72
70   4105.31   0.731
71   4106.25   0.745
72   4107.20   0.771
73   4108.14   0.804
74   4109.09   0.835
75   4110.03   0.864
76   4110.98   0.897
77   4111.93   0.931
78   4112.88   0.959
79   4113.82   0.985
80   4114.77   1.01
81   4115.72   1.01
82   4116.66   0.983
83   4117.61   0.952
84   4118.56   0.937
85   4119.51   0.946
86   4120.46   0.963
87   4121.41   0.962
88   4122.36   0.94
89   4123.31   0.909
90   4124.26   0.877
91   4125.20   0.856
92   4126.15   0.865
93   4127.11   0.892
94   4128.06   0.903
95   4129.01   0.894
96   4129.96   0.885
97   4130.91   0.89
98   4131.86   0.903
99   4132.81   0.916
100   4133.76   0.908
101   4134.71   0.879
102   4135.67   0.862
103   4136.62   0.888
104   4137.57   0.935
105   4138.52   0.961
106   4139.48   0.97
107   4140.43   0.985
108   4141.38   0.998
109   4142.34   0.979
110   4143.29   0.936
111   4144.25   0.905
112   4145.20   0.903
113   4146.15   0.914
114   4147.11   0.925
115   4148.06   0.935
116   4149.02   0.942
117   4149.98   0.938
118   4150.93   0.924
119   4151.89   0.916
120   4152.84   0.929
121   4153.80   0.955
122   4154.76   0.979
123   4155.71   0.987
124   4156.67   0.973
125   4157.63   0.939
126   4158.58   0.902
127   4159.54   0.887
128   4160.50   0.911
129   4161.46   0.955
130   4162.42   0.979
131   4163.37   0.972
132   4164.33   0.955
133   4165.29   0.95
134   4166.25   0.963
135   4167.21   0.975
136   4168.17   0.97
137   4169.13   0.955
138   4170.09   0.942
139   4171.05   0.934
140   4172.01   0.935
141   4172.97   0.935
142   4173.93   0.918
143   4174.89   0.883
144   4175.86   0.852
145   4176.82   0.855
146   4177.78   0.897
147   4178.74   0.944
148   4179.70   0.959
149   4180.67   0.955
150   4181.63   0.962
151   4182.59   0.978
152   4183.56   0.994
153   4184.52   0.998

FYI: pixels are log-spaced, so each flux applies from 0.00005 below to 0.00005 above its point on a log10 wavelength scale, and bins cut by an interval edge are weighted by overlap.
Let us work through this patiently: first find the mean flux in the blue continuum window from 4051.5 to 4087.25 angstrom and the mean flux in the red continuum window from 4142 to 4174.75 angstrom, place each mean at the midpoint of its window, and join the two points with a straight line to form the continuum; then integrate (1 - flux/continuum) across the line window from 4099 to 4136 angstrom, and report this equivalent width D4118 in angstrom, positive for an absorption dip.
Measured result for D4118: 2.7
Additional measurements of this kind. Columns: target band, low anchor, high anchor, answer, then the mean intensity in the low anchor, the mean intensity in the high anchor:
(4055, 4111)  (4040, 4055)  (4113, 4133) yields 4.3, 0.978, 0.928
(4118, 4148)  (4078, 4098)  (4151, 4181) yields -0.2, 0.879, 0.937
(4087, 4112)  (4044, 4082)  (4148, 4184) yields 3.6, 0.945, 0.94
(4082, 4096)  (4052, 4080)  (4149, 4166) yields 0.6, 0.938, 0.944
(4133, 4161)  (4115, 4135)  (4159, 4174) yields 0.0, 0.919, 0.947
